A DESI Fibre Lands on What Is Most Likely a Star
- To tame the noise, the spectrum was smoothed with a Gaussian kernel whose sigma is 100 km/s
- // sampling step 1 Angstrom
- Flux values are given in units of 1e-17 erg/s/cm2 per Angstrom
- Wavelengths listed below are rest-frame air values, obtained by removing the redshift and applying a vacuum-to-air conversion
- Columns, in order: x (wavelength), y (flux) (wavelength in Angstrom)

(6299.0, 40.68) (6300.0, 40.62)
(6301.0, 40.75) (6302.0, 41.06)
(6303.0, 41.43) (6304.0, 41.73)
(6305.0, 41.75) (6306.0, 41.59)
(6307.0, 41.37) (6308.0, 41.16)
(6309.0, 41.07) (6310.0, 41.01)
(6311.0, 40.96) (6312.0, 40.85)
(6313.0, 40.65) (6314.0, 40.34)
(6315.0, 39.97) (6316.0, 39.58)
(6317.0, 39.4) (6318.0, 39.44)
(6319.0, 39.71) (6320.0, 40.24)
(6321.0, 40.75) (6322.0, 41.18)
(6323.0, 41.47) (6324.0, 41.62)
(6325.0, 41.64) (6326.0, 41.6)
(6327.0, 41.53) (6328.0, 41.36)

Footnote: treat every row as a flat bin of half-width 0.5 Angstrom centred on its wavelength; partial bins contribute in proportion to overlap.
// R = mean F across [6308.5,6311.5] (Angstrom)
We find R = 41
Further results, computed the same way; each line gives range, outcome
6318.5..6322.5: 40.5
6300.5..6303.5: 41.1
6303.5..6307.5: 41.6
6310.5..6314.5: 40.7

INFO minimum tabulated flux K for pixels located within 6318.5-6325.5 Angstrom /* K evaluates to 39.71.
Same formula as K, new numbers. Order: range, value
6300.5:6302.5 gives 40.75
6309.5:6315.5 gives 39.97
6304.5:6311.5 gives 40.96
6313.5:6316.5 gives 39.58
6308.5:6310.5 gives 41.01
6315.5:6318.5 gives 39.4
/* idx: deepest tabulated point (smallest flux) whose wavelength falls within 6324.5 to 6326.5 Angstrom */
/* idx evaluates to 41.6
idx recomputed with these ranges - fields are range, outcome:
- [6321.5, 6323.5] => 41.18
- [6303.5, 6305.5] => 41.73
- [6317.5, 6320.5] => 39.44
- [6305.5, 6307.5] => 41.37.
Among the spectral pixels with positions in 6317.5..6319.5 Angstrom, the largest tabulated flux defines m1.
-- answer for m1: 39.71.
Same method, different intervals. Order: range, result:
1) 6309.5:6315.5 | 41.01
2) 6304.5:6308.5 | 41.75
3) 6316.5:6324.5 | 41.62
